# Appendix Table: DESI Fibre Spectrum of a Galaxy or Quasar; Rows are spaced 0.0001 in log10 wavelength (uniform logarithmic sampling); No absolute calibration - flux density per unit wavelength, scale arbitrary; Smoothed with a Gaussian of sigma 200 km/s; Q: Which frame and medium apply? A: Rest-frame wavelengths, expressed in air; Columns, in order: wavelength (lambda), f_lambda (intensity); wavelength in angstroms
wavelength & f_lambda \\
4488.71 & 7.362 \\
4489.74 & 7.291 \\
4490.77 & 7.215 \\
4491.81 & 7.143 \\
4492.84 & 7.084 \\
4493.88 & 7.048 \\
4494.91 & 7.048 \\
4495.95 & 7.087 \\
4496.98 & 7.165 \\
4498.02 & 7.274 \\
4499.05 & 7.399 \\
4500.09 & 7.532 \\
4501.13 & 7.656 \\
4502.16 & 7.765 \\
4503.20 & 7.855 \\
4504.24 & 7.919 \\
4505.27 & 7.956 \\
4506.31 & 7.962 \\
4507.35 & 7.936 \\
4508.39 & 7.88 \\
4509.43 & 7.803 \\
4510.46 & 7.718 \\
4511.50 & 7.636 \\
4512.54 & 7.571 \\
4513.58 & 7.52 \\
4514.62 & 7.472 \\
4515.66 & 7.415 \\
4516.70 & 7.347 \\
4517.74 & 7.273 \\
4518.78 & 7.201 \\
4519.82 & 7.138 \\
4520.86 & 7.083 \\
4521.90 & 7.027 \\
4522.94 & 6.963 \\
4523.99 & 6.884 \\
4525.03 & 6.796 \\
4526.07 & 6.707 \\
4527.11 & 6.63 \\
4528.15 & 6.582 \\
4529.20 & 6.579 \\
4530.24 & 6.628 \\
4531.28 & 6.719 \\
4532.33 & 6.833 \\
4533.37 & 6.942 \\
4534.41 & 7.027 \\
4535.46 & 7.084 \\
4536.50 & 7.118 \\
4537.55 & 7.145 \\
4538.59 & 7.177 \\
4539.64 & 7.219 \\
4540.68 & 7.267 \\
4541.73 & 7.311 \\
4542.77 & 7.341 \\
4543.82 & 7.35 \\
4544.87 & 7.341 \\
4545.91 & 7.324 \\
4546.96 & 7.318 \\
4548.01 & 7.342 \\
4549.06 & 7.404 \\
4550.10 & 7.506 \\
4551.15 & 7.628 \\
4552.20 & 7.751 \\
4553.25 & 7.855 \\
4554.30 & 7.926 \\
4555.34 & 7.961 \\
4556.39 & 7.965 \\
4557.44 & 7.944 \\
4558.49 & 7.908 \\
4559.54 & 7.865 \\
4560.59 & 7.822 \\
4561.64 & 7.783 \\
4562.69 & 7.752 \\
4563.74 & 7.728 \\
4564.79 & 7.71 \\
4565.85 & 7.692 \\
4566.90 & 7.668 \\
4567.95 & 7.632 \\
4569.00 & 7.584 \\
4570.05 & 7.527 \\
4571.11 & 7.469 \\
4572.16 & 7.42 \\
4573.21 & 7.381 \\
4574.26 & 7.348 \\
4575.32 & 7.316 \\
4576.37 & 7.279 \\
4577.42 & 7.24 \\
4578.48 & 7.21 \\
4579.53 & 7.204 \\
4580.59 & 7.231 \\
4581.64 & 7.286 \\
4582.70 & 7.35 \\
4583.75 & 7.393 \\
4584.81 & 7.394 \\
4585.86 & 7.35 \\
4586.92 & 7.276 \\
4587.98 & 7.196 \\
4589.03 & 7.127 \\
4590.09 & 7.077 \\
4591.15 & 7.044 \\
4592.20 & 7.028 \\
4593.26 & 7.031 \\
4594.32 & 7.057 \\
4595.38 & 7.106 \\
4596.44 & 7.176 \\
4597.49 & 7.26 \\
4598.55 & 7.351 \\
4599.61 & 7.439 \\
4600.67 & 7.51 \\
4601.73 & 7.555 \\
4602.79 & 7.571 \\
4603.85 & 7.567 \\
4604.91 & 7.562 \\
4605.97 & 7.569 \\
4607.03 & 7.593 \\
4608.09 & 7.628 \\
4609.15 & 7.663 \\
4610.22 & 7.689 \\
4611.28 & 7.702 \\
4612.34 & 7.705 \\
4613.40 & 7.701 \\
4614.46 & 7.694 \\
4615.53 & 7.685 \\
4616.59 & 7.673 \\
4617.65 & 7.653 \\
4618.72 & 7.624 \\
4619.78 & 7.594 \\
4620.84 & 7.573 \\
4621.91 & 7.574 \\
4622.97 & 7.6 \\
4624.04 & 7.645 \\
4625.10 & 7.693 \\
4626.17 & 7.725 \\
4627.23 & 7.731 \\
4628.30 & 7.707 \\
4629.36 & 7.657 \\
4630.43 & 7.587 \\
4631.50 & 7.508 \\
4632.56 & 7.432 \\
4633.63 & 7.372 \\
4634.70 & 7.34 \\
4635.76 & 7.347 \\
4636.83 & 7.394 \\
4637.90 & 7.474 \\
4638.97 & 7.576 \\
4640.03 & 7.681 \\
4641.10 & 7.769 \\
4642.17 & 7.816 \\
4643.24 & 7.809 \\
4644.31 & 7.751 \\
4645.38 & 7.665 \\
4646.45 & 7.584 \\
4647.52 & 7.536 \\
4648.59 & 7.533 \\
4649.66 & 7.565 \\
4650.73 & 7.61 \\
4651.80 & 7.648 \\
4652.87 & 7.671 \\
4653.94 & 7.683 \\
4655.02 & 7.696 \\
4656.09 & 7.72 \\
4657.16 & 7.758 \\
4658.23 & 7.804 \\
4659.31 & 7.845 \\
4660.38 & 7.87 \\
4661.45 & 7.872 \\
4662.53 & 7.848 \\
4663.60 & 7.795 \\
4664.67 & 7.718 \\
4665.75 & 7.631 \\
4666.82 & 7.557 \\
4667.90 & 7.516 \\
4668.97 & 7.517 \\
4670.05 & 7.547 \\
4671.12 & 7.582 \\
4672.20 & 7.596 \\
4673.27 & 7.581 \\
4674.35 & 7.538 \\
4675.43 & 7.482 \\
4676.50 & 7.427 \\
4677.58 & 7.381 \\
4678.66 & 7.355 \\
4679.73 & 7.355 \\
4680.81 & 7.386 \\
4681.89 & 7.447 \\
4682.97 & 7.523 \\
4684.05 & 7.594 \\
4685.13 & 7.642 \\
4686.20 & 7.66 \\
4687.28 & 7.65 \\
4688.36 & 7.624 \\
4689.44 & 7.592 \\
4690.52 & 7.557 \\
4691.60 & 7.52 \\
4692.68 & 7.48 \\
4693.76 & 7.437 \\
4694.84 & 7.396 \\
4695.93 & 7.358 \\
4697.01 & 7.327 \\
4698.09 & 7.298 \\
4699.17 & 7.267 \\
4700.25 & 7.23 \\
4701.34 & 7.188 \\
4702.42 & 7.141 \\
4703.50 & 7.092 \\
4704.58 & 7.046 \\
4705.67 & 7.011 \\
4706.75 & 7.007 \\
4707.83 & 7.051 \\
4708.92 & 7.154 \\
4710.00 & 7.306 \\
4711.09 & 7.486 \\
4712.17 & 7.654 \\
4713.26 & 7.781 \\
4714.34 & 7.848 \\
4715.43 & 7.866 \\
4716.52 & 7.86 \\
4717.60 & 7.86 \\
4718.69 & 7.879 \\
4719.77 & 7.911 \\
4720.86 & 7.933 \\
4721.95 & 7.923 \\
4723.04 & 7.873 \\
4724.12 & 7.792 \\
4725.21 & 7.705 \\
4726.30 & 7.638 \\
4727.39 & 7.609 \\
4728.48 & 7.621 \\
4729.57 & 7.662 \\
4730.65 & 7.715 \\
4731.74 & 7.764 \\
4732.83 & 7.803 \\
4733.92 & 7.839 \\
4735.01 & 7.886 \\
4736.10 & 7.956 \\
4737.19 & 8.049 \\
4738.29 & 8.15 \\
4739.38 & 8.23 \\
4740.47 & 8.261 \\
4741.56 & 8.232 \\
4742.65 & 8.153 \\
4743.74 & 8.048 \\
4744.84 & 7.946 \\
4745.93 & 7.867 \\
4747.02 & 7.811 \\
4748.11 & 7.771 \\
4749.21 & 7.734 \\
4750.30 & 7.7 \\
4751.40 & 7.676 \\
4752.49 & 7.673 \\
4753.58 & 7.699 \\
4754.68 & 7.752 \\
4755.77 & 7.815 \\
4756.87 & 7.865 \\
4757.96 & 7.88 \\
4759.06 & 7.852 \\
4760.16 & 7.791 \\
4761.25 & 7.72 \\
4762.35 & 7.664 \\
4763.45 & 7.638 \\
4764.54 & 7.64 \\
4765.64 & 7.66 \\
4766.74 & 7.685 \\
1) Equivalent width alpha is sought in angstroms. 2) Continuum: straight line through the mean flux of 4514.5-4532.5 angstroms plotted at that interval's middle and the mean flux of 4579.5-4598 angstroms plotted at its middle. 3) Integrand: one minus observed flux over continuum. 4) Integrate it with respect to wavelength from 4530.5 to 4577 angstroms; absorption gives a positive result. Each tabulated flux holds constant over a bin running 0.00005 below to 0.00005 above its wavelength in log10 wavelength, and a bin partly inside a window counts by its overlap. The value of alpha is -2.6 angstroms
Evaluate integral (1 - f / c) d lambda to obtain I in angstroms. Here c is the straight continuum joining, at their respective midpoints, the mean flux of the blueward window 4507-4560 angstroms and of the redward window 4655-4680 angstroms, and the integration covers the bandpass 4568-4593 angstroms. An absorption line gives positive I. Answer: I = 0.4 angstroms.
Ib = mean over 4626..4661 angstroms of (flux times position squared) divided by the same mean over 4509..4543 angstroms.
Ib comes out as 1.13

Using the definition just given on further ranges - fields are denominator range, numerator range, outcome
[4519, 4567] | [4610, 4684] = 1.09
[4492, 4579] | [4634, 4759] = 1.11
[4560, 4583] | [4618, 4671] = 1.05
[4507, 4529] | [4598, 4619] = 1.09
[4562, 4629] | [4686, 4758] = 1.08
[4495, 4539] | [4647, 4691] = 1.12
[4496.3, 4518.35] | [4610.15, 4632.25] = 1.06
